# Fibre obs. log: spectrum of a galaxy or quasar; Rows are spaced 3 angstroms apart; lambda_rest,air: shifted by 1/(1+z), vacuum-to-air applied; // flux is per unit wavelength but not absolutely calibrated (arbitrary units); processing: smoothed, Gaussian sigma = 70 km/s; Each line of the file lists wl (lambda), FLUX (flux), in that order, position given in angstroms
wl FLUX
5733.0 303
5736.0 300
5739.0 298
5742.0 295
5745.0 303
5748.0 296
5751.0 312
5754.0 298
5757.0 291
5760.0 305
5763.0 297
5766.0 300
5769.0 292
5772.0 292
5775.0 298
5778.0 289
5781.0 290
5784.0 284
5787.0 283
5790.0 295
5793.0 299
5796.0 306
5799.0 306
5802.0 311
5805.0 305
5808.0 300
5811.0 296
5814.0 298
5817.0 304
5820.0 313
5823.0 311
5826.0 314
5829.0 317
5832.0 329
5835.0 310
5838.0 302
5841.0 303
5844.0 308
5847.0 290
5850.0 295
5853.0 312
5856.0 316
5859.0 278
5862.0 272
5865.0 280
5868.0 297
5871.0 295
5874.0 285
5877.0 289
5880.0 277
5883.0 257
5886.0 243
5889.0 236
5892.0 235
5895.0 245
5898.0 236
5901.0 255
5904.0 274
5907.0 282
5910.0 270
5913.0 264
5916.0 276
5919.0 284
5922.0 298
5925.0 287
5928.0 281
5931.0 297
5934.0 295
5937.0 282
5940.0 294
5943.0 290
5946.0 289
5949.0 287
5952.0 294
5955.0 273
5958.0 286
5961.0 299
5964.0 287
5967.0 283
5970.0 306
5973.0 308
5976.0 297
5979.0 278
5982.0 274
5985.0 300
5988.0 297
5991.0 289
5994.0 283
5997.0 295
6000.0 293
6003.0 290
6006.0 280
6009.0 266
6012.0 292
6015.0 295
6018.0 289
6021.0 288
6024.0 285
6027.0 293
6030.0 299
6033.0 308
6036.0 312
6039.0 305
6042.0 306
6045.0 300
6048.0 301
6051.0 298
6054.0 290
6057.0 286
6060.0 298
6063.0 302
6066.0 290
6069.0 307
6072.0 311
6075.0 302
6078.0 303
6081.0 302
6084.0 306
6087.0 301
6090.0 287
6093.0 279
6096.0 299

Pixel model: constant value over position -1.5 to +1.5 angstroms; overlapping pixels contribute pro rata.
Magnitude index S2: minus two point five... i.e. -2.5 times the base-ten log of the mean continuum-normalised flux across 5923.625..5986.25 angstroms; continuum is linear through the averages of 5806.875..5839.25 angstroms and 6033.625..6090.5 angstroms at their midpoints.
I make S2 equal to 0.05 mag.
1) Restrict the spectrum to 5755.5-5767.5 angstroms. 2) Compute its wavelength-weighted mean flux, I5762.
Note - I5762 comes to 298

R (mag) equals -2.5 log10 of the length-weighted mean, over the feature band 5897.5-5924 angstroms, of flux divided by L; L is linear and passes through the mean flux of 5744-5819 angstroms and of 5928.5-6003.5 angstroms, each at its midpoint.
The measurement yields 0.08 mag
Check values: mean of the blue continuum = 298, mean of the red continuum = 291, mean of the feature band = 273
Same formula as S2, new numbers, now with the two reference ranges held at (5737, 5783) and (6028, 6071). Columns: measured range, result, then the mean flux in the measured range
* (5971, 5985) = 0.031 mag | 291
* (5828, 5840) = -0.057 mag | 314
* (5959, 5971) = 0.023 mag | 293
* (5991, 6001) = 0.035 mag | 290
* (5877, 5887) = 0.131 mag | 264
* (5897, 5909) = 0.137 mag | 263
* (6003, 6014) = 0.068 mag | 282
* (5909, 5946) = 0.051 mag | 285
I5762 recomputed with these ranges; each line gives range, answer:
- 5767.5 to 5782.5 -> 292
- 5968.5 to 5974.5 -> 307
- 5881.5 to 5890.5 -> 245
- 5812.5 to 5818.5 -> 301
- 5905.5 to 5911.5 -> 276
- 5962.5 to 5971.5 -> 292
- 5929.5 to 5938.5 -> 291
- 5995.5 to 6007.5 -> 290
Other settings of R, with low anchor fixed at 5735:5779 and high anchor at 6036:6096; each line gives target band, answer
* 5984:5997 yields 0.02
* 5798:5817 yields -0.02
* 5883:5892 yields 0.23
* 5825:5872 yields -0.01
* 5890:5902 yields 0.23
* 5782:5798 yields 0.02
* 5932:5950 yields 0.03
